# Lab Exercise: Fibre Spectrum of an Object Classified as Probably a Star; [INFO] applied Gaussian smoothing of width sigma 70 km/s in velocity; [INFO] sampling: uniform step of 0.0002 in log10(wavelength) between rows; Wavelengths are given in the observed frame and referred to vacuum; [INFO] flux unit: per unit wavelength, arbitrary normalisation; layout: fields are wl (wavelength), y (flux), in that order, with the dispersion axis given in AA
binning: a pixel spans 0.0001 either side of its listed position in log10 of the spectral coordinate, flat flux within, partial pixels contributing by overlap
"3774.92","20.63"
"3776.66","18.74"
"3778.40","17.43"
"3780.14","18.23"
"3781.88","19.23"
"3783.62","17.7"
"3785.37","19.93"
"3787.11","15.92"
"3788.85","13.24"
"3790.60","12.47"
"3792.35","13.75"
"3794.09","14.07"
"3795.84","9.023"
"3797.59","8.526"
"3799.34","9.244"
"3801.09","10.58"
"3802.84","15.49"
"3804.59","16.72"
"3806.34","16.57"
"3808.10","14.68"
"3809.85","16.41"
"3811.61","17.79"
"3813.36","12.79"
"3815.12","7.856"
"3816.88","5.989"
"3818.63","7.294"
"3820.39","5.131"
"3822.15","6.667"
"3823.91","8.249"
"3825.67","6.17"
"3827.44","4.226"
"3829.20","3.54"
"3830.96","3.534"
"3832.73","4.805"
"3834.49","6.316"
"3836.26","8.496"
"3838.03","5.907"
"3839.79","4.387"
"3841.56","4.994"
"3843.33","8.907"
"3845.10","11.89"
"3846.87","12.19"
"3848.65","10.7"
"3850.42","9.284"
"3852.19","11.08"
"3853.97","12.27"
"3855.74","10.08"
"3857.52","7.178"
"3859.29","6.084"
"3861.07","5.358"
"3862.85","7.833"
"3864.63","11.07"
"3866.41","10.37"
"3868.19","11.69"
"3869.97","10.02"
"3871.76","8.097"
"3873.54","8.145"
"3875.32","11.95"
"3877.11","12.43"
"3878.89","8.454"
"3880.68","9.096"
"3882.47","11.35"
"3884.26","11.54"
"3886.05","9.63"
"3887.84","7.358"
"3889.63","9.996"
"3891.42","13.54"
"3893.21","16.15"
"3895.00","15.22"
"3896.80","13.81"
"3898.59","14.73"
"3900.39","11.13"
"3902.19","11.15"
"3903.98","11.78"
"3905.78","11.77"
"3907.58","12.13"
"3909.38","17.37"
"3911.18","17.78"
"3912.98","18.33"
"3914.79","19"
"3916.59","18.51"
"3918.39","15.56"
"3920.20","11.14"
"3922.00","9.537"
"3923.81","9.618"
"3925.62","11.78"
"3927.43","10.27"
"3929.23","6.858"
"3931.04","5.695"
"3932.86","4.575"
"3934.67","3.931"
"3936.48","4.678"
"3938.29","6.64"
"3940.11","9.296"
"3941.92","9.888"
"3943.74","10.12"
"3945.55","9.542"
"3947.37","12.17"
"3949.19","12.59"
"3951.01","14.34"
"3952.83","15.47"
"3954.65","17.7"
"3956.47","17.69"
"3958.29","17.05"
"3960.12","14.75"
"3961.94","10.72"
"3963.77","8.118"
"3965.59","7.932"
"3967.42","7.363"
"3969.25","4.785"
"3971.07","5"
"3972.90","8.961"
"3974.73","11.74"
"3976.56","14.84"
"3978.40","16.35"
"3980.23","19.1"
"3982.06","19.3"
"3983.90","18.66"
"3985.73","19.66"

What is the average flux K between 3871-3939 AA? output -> 11.4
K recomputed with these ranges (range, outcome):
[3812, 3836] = 6.64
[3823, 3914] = 10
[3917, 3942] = 8.68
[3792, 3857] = 9.56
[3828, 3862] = 7.71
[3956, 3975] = 10.2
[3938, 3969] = 11.8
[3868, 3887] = 10.2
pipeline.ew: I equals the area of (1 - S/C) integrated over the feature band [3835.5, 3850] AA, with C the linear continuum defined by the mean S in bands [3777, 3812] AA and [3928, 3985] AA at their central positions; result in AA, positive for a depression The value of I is 5.6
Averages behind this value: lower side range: 14.9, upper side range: 11.2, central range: 8.46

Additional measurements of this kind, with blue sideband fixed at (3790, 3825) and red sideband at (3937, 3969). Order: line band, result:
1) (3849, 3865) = 3.60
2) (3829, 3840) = 5.77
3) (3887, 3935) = -2.98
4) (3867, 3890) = 3.05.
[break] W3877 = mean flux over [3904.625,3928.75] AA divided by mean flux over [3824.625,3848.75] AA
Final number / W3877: 2.06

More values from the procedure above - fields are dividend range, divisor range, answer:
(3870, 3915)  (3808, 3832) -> 1.47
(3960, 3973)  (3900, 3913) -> 0.58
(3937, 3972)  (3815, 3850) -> 1.61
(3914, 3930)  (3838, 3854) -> 1.36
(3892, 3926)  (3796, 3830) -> 1.38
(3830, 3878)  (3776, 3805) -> 0.59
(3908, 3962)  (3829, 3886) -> 1.38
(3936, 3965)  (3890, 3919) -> 0.81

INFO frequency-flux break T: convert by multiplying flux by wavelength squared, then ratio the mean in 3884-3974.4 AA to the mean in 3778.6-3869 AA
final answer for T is 1.16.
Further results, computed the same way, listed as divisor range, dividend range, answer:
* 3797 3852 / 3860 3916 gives 1.34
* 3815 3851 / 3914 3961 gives 1.74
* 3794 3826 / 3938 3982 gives 1.18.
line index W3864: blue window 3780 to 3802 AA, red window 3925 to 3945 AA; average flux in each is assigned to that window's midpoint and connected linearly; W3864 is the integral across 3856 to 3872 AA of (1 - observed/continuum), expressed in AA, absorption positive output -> 2.9 AA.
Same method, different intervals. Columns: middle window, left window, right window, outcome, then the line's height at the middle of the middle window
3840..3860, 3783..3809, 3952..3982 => 6.0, 13.4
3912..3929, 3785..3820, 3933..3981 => -3.0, 11.4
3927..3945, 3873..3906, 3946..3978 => 7.0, 11.8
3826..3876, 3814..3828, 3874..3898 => 4.4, 8.89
